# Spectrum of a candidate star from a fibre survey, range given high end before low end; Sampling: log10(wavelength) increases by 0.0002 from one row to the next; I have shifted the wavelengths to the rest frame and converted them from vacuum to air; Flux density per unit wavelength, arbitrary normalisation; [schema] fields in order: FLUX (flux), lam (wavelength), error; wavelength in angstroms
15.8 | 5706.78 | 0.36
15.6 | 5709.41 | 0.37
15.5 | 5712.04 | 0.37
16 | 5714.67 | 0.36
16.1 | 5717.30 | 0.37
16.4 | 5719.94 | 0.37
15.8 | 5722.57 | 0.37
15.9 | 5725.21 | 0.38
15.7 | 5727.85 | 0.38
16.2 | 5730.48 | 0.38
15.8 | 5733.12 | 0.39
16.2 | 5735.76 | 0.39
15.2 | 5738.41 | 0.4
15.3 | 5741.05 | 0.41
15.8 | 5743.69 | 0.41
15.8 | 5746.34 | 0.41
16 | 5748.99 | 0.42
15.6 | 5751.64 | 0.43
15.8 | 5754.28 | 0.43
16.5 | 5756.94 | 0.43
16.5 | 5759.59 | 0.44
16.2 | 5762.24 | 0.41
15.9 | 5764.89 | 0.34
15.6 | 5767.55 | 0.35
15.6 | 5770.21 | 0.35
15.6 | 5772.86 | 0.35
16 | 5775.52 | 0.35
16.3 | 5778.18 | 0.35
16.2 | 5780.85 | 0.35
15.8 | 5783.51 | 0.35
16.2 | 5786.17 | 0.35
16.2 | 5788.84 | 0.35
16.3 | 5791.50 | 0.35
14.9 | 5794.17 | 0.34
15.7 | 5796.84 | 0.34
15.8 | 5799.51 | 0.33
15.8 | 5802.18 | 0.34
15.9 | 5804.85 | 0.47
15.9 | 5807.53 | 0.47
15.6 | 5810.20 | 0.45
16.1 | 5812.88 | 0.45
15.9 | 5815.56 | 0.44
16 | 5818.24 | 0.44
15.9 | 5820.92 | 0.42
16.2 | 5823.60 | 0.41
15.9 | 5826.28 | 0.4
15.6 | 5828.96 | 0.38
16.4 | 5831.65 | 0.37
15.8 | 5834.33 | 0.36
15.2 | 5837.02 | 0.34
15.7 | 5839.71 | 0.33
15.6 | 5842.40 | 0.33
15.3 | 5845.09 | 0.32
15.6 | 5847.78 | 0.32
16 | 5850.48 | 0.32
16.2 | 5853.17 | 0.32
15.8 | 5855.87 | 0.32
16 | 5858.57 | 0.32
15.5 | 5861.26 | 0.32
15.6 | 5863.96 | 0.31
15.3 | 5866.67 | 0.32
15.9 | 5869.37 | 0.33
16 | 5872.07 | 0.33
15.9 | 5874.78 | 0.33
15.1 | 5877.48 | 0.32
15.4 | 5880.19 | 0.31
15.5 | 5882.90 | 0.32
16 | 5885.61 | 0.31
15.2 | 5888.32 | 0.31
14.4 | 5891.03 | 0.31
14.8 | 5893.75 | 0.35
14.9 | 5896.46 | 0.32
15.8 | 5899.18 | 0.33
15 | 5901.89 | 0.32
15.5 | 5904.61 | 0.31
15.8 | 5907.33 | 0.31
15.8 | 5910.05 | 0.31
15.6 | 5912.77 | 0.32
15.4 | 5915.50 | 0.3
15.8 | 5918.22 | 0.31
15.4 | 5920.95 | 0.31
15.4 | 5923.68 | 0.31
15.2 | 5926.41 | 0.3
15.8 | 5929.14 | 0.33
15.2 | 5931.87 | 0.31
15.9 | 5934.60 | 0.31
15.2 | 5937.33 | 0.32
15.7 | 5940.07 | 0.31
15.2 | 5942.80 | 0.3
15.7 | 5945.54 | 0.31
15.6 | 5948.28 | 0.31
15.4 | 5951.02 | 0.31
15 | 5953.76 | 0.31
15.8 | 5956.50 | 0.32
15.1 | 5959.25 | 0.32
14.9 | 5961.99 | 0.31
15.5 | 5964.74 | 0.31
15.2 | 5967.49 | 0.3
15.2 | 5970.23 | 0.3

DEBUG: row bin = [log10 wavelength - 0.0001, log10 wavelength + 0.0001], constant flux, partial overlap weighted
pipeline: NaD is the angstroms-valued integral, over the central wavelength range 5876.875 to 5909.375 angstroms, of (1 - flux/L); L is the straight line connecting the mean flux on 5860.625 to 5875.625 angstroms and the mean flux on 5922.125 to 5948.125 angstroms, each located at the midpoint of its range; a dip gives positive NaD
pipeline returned 0.7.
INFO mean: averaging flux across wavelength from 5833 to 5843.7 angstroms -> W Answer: 15.6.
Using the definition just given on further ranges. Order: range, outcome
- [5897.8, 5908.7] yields 15.5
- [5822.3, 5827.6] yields 16.1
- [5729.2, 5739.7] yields 15.8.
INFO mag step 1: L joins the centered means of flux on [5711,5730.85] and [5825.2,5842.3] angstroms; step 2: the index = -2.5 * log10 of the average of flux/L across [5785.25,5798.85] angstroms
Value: 0.00 mag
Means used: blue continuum 15.9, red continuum 15.8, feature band 15.8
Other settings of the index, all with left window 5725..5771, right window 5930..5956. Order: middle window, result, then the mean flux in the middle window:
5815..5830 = -0.02 mag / 15.9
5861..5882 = 0.00 mag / 15.6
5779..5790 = -0.02 mag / 16.1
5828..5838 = -0.01 mag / 15.8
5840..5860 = -0.01 mag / 15.8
